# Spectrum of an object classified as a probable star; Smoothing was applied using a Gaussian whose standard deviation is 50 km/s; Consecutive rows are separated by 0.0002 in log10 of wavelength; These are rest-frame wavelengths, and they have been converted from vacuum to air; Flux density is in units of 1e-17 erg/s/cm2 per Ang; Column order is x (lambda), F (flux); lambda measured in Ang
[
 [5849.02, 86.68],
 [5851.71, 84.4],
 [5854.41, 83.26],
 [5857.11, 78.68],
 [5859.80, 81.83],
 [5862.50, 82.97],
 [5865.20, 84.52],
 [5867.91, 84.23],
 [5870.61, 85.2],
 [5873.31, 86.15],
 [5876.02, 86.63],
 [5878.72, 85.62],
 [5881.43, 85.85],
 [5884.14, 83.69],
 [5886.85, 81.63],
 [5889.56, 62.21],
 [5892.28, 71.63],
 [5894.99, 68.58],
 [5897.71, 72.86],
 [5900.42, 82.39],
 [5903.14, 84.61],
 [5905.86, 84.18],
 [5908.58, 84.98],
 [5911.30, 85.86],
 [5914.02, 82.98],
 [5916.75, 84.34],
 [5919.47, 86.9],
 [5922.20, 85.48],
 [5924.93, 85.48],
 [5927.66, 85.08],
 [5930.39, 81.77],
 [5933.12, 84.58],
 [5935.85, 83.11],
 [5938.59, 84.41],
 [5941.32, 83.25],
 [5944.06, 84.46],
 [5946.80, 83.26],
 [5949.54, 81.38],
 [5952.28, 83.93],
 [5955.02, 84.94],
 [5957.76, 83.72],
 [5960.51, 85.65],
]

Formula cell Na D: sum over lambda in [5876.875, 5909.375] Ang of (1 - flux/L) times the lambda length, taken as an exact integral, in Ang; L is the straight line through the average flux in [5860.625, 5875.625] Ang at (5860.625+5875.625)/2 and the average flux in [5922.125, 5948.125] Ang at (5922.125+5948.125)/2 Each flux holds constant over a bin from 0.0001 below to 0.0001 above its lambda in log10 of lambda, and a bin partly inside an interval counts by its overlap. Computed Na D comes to 2.1 Ang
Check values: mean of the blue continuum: 84.6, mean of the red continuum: 84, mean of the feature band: 79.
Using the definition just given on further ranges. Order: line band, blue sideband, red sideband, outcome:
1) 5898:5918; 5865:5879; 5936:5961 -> 0.3 Ang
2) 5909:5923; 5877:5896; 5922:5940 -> -0.5 Ang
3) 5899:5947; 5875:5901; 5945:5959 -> -2.0 Ang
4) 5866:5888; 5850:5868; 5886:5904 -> -1.8 Ang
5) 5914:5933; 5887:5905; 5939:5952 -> -1.3 Ang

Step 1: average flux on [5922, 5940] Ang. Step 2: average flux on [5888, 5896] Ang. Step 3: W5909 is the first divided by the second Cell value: 1.2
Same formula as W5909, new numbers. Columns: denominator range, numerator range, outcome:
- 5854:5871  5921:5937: 1.02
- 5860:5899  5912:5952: 1.05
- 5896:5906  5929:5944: 1.04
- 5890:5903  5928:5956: 1.13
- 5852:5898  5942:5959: 1.04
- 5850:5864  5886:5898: 0.86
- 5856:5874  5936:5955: 1.00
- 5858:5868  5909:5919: 1.02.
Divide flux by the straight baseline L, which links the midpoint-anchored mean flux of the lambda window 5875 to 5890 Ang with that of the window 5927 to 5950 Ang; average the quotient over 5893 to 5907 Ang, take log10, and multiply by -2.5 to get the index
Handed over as 0.06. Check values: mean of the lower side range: 82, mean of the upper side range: 83.5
